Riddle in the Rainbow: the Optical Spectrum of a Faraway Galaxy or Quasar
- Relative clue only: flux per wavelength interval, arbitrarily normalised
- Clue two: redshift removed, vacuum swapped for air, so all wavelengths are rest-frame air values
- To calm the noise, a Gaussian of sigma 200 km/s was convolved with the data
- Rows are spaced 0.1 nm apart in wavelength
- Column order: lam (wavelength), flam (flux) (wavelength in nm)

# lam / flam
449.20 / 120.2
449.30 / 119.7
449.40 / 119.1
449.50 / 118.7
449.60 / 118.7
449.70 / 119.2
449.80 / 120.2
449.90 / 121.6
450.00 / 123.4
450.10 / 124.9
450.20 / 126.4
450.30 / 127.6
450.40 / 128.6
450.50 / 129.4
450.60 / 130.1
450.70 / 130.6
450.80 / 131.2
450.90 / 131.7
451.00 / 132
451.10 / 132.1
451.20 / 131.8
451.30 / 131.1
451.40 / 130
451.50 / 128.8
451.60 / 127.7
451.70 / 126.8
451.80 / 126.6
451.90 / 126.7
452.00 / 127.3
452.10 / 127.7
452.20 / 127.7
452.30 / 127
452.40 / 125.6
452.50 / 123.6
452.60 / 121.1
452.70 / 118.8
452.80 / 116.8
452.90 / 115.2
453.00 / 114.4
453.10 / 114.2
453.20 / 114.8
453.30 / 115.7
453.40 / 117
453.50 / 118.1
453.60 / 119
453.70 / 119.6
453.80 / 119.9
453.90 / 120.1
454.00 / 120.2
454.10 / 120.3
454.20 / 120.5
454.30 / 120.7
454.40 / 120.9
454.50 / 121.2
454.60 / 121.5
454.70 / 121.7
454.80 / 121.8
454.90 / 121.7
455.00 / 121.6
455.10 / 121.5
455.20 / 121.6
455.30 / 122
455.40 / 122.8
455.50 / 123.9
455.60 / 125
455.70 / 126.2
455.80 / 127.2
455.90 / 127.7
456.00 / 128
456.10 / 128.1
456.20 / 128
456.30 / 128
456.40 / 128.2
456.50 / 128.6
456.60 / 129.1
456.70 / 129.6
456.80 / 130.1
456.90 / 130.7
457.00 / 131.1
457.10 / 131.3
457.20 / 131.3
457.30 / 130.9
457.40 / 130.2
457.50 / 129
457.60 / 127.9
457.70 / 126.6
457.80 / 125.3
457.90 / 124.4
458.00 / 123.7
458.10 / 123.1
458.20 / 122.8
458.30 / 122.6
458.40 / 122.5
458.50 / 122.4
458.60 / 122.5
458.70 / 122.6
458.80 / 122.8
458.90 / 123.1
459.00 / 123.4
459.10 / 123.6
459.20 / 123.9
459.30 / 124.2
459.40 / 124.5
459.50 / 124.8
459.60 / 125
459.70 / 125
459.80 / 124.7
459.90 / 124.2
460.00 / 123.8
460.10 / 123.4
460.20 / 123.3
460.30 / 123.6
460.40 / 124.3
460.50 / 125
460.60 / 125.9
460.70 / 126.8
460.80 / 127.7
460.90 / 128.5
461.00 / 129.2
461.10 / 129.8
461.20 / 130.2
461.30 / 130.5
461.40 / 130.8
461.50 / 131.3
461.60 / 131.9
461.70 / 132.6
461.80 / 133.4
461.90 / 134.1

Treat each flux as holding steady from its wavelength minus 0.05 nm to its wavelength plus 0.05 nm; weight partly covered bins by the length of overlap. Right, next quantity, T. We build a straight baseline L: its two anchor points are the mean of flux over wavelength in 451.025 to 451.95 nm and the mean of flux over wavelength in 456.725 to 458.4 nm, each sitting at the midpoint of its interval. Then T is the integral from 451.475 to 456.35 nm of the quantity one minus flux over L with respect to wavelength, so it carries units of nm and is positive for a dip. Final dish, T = 0.23 nm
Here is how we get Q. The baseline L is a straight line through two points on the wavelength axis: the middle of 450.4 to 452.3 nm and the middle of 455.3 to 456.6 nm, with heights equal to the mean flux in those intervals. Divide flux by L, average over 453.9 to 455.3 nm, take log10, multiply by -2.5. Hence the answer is 0.06 mag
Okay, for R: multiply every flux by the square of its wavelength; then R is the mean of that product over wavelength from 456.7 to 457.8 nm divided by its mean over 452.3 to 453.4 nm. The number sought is 1.1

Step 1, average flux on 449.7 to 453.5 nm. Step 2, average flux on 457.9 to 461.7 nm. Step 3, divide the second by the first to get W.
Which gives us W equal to 1.00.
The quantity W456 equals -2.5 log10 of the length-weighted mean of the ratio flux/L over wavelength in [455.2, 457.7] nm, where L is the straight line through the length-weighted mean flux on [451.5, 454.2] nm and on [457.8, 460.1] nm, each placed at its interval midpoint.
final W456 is -0.05 mag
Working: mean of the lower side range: 121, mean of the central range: 128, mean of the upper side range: 124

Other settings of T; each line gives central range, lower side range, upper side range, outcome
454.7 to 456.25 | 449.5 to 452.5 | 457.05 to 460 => 0.02 nm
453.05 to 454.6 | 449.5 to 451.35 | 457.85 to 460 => 0.08 nm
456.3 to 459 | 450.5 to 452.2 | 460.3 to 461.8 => 0.05 nm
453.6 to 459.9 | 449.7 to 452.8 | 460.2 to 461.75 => 0.15 nm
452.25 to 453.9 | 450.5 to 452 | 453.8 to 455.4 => 0.08 nm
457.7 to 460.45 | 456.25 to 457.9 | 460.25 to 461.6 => 0.10 nm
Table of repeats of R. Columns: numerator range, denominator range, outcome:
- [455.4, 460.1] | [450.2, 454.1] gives 1.04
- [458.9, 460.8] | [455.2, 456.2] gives 1.01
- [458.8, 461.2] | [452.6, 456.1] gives 1.06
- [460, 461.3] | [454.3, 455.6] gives 1.06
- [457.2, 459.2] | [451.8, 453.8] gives 1.06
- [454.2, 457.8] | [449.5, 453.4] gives 1.03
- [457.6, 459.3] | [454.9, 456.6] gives 1.00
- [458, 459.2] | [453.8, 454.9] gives 1.04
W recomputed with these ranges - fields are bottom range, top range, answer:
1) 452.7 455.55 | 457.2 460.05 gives 1.04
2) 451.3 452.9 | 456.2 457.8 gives 1.03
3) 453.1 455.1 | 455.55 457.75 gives 1.08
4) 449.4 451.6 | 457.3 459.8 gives 0.98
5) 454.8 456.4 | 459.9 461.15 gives 1.01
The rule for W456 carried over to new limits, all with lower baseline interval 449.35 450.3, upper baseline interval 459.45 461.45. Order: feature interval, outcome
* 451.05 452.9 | -0.03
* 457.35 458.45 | 0.00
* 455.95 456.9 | -0.04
